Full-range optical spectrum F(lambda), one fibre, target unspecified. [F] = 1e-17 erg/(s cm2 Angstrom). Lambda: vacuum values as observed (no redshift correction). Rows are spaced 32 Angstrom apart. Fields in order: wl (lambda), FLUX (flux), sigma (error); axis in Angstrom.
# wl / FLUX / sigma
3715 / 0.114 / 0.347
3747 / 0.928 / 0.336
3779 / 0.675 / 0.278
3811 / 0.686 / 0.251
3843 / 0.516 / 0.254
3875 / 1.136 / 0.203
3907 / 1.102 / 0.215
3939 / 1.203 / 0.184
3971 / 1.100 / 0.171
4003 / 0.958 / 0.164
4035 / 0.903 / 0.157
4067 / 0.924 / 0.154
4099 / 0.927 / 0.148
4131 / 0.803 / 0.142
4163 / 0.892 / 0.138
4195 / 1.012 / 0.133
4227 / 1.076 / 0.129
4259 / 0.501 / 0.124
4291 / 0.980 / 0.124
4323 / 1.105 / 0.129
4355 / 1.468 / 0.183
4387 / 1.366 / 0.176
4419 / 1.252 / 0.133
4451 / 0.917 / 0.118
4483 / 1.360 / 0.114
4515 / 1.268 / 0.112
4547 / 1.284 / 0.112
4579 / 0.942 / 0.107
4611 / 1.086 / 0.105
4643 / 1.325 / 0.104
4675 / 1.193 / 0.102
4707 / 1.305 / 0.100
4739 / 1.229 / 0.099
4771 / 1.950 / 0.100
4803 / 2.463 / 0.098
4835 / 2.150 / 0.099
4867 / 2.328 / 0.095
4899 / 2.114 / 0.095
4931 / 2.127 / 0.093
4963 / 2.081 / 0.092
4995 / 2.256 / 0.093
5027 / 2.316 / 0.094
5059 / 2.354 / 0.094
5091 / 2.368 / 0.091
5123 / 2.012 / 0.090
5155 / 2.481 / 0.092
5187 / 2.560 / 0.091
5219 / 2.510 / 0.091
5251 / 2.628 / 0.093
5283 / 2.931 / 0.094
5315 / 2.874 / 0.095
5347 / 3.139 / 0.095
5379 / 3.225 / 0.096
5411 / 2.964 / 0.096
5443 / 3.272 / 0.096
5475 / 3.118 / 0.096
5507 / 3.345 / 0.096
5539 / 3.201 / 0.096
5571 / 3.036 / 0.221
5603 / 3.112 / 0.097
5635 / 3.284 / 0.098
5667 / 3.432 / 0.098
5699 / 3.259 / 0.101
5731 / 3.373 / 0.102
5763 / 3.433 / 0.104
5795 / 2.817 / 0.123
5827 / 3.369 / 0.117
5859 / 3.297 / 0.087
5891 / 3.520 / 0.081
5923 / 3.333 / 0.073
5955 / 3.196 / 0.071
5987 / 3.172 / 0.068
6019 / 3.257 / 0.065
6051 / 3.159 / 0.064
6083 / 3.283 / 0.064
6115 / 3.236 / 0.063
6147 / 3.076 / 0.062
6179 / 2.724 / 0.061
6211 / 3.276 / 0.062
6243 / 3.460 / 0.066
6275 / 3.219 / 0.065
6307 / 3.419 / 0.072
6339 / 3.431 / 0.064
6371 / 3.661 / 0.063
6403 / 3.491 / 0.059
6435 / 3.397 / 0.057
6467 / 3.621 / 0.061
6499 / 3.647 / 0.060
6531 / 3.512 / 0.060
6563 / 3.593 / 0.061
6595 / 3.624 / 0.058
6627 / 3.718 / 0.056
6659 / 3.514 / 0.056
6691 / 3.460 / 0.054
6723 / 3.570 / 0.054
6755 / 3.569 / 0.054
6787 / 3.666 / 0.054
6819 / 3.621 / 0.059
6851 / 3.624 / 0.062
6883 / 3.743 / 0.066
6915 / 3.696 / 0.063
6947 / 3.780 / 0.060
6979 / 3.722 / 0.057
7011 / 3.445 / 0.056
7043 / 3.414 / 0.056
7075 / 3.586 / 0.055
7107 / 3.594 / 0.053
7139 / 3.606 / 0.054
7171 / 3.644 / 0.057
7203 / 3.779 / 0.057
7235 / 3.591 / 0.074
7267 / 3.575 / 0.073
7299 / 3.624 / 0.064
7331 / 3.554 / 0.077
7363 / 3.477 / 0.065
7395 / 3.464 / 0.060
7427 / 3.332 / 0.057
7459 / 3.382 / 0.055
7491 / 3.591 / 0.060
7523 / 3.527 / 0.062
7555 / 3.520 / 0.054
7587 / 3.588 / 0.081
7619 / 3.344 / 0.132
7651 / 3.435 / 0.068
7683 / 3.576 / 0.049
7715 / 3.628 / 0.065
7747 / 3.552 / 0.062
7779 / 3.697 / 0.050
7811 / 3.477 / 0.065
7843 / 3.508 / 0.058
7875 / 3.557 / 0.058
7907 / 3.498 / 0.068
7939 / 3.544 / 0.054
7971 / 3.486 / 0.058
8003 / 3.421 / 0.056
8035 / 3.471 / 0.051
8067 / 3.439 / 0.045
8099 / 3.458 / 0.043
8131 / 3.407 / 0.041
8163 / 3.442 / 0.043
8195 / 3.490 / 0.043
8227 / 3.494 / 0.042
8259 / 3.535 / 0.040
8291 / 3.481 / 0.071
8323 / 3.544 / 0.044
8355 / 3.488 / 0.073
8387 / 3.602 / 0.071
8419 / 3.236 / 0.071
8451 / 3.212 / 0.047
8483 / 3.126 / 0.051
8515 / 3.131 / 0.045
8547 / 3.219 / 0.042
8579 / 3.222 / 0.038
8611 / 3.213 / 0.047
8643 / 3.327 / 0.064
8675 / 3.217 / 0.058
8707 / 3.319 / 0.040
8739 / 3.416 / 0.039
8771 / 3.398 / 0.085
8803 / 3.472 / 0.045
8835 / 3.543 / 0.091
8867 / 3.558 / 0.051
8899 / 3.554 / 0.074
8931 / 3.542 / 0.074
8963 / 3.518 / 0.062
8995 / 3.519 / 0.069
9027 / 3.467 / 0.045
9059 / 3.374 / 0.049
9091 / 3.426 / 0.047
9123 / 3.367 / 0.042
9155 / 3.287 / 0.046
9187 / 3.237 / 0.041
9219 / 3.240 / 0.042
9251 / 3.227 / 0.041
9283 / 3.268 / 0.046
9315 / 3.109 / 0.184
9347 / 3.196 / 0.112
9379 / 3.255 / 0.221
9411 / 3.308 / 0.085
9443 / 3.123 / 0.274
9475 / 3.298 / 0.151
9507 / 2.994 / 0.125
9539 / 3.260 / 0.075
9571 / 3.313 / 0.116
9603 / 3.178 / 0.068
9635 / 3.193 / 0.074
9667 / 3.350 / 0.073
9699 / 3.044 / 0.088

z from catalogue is 0.19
